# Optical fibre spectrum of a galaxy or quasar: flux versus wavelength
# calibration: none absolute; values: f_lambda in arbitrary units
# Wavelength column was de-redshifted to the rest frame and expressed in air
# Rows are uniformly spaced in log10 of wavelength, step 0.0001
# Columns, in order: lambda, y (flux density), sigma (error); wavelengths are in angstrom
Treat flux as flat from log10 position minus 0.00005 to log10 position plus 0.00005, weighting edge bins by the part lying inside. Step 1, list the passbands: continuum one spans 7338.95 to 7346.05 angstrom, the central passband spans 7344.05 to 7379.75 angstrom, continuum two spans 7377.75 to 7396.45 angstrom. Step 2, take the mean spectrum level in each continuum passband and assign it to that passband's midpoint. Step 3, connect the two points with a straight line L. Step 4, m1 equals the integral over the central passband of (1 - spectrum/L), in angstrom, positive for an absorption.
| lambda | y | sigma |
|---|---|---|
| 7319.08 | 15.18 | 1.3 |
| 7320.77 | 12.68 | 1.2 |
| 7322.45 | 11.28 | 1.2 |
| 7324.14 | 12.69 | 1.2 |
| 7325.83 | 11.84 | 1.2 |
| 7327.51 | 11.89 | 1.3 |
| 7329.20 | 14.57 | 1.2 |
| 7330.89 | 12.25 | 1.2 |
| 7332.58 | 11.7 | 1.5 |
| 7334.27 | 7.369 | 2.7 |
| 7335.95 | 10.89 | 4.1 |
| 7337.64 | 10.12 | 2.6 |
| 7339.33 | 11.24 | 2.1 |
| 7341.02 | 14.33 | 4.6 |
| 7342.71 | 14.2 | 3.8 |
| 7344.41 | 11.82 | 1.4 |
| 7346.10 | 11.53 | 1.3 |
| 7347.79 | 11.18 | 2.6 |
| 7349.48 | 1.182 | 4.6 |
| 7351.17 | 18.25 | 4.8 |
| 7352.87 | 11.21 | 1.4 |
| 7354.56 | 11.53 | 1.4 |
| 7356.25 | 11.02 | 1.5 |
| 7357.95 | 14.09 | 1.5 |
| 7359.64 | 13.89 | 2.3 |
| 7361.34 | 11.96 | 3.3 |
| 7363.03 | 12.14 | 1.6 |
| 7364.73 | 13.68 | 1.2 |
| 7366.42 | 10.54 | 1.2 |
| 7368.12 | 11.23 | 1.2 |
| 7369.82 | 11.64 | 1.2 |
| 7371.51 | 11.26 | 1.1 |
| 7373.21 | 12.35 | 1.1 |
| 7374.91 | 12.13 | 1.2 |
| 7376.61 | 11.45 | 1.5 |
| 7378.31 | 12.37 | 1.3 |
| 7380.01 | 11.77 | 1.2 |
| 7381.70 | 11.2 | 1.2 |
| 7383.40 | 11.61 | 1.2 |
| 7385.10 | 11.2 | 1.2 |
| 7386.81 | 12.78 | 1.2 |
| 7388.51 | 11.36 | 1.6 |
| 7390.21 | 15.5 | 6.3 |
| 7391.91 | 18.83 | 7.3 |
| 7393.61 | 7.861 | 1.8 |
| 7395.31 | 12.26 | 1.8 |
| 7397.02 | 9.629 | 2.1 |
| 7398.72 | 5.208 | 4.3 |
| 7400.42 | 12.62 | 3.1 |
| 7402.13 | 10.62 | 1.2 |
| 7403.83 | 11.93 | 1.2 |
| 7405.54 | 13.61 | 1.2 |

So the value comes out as 2.6 angstrom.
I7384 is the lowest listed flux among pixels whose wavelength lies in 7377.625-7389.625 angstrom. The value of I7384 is 11.2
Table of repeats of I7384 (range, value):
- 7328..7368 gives 1.182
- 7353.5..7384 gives 10.54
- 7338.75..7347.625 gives 11.24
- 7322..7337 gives 7.369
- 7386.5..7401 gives 5.208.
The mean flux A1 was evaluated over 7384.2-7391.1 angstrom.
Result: 12.7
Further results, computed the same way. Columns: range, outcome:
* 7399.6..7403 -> 11.6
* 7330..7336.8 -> 10.6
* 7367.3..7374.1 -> 11.6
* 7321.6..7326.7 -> 12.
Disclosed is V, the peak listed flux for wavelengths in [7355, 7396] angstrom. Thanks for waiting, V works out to 18.83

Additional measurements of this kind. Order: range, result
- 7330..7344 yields 14.33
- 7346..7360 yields 18.25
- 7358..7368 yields 13.89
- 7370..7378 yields 12.35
